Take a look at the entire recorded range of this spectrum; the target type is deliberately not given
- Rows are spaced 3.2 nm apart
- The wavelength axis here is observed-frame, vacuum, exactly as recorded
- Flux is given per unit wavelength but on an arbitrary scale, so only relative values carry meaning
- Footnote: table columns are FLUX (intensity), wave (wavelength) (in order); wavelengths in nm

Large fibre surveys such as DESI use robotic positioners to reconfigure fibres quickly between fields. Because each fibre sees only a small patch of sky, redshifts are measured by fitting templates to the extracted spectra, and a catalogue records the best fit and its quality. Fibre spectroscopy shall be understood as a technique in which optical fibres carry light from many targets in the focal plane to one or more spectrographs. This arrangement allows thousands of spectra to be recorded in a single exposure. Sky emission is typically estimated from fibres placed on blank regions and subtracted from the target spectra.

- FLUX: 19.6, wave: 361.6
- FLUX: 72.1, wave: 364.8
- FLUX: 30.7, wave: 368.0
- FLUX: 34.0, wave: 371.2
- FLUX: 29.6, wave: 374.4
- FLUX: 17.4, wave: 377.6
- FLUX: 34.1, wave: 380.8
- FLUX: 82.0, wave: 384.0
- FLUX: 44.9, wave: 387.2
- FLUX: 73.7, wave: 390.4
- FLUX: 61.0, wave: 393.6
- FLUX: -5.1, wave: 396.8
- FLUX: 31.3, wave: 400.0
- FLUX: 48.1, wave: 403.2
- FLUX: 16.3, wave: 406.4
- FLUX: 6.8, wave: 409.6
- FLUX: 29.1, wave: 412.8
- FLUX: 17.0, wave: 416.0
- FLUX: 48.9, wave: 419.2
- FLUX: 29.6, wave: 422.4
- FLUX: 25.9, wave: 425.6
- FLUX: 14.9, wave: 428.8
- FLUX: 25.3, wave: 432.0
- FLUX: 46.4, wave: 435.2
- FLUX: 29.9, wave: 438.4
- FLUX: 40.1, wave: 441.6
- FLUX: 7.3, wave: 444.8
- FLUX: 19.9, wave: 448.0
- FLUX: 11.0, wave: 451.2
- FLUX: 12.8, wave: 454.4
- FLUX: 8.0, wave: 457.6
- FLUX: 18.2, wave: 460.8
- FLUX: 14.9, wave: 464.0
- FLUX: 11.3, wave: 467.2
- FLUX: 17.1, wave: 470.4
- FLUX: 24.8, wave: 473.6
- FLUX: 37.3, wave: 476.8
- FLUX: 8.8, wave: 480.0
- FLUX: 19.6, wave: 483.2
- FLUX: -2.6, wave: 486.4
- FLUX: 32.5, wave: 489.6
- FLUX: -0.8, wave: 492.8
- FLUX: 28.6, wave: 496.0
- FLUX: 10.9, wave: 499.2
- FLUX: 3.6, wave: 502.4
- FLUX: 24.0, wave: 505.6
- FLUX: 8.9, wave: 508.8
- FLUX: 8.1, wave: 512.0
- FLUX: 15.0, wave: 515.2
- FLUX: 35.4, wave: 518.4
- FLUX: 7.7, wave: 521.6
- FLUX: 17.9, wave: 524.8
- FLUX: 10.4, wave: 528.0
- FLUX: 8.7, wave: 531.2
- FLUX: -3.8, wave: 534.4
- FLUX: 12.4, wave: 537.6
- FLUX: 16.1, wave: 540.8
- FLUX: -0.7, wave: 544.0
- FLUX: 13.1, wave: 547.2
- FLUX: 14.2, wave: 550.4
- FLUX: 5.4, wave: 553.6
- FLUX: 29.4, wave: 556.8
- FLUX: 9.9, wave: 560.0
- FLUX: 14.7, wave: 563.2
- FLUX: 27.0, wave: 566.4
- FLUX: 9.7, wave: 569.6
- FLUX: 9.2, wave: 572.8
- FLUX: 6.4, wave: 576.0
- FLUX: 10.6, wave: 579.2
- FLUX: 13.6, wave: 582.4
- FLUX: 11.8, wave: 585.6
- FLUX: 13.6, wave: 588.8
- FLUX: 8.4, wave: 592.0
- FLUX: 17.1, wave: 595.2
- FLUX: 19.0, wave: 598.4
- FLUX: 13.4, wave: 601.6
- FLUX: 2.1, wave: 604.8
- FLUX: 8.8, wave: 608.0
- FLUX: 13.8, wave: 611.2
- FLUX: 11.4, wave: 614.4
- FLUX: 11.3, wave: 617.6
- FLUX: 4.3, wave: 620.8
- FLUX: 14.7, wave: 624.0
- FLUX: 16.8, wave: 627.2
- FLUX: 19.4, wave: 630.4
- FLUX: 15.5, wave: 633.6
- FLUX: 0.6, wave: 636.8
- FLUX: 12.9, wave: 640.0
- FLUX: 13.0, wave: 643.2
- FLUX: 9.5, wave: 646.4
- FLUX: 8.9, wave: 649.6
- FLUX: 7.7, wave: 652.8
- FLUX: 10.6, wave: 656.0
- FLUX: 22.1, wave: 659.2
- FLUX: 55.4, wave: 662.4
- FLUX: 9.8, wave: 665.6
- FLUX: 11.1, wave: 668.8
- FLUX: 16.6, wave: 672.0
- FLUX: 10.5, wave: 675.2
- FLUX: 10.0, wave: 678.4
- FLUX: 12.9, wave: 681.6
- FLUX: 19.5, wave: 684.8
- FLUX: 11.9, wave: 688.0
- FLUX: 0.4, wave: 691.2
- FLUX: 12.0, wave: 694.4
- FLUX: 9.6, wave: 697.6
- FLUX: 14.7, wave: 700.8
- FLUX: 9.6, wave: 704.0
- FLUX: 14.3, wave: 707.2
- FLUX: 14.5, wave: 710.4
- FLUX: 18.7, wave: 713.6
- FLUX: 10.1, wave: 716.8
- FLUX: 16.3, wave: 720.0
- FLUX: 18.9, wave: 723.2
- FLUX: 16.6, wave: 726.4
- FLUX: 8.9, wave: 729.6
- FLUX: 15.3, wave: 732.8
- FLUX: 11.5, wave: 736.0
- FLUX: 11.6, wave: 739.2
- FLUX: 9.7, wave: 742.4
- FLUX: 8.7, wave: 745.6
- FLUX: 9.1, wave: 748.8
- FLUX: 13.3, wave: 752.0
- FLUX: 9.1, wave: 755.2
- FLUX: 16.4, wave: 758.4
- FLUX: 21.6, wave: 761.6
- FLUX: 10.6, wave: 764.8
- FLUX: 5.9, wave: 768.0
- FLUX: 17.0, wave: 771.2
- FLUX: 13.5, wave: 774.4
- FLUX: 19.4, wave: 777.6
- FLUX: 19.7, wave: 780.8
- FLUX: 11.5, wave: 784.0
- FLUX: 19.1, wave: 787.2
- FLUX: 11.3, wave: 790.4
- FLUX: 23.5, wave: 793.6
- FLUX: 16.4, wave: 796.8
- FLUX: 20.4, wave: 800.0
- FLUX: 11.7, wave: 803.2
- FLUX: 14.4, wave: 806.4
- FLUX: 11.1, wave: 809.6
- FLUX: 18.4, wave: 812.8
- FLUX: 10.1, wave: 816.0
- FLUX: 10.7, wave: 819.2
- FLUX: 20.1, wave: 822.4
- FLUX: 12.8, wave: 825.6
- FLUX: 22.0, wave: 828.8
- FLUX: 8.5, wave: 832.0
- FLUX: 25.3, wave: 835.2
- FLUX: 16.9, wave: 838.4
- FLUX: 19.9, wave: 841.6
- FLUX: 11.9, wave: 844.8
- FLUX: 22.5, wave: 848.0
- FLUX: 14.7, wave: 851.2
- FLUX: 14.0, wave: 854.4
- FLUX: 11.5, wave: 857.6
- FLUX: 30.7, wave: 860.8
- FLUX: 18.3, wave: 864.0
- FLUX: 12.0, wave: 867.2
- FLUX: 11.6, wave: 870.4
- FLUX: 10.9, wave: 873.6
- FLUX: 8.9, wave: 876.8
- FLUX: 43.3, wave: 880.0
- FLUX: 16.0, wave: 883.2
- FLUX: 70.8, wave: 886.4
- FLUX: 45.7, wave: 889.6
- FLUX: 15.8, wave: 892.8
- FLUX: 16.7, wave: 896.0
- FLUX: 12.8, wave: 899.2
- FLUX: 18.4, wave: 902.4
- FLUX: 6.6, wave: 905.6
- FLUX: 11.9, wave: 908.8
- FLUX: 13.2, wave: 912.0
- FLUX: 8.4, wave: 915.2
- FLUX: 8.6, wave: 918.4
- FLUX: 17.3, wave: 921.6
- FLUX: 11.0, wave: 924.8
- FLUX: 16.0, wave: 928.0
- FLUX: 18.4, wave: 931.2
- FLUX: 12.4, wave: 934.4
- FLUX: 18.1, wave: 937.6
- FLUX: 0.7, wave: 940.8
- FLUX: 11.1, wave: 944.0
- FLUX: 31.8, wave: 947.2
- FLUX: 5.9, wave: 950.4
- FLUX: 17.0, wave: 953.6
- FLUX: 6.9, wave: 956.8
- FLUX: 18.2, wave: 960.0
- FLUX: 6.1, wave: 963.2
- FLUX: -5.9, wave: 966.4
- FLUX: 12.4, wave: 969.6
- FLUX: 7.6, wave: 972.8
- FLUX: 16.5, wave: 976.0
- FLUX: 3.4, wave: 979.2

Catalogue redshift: 0.773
